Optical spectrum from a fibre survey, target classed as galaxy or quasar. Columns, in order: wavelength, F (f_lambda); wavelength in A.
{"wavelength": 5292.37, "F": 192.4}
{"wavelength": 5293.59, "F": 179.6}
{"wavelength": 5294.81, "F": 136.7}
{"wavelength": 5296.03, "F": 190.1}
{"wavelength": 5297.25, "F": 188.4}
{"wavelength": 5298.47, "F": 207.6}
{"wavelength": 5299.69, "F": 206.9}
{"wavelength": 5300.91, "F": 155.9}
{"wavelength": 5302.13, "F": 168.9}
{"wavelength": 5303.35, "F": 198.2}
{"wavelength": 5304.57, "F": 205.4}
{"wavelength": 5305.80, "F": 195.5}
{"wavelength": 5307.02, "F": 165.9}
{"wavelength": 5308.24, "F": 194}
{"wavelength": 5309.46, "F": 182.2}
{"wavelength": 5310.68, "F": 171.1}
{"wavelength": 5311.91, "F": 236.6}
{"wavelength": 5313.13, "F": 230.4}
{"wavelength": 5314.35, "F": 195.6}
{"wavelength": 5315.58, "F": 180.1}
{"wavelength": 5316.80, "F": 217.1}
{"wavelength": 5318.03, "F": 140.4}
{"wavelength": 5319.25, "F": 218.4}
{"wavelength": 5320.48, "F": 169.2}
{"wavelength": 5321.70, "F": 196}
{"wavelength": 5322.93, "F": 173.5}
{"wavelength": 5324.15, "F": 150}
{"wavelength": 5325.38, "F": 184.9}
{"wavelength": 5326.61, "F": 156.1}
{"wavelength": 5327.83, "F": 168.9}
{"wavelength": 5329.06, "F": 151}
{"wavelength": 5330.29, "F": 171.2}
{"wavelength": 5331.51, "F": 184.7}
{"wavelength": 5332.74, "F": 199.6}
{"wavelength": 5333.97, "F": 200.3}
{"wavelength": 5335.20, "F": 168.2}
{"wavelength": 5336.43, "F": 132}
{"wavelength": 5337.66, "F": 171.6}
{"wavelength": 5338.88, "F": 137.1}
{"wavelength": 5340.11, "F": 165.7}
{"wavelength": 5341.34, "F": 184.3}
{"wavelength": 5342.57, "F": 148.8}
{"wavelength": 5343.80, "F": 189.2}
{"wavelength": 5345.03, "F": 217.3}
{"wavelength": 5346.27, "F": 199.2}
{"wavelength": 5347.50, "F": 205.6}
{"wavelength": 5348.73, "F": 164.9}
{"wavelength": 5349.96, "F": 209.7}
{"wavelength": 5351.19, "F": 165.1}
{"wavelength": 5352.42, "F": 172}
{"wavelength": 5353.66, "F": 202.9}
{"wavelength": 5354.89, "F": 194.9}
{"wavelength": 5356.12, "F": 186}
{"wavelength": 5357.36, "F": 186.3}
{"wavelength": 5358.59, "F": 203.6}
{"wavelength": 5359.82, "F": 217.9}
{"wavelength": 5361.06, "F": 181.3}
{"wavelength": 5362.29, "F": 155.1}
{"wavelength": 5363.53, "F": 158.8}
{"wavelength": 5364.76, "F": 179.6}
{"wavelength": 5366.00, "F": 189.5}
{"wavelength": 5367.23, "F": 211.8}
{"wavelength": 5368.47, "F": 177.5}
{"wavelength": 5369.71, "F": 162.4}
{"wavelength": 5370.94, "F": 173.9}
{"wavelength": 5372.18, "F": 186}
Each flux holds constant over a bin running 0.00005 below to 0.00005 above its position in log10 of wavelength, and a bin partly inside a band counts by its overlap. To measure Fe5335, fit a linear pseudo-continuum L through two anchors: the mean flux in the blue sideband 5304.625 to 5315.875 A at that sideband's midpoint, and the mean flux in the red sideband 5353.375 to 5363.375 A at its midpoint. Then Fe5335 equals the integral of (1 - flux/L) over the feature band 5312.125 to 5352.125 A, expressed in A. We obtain 2.6 A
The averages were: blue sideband 195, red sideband 189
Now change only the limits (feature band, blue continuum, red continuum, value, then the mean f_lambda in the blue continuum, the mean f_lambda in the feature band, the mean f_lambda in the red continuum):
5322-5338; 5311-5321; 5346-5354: 1.9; 198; 171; 188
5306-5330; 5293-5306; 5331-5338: -0.4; 184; 183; 176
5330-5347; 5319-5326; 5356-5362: 0.8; 180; 177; 194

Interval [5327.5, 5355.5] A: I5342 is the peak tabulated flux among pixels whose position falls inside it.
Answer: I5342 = 217.3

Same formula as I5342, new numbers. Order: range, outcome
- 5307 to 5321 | 236.6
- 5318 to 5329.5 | 218.4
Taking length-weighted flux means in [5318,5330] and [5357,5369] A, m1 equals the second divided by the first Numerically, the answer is 1.08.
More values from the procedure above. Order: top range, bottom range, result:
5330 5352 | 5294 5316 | 0.94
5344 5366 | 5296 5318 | 0.98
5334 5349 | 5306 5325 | 0.93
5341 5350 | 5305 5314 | 0.96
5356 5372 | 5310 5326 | 0.97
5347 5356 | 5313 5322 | 0.98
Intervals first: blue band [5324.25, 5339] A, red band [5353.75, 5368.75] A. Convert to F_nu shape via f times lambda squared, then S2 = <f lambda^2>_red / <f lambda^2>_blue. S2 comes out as 1.12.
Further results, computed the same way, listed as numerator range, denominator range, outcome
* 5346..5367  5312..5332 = 1.04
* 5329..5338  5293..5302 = 0.98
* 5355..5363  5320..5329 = 1.12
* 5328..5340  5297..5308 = 0.90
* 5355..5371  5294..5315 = 0.99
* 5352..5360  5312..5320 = 0.99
